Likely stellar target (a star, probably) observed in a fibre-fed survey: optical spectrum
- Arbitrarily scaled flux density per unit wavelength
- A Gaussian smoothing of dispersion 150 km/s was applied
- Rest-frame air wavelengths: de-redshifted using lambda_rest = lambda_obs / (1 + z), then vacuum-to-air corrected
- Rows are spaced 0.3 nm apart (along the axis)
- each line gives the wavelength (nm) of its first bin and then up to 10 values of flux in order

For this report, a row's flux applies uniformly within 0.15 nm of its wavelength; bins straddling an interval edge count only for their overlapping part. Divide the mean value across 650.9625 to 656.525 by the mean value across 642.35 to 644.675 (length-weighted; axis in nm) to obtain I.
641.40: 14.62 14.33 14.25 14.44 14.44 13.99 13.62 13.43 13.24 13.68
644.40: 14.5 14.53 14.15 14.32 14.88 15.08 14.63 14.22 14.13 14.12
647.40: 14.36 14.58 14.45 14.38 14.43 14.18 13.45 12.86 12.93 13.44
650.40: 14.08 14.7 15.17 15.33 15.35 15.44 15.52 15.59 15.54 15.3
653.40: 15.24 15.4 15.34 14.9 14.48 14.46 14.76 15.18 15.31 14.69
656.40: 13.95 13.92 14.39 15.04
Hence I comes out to 1.1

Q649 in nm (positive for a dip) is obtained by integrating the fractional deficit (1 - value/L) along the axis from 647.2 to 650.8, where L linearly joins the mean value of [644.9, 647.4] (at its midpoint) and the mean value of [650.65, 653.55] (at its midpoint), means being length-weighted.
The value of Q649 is 0.22 nm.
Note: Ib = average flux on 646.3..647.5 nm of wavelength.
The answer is 14.2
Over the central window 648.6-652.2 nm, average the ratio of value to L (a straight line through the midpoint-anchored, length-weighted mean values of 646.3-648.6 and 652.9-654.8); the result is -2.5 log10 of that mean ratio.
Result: 0.03 mag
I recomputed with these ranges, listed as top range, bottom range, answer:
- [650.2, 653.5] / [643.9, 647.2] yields 1.06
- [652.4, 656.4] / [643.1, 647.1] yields 1.06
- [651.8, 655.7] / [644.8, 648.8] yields 1.05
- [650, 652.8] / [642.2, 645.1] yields 1.07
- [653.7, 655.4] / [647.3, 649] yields 1.03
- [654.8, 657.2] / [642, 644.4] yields 1.05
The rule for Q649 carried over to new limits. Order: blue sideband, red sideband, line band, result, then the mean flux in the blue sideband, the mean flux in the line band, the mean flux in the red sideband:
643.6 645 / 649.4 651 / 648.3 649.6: 0.00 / 14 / 13.8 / 13.8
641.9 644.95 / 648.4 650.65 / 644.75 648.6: -0.17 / 14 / 14.4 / 13.7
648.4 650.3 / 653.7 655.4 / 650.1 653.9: -0.25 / 13.6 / 15.2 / 14.9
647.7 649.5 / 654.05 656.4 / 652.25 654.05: -0.10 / 14.1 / 15.4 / 14.8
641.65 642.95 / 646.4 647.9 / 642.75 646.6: 0.03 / 14.3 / 14.2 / 14.3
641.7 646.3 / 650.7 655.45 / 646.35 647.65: 0.03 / 14.2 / 14.2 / 15.2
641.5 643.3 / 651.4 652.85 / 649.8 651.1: 0.09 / 14.2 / 14.2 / 15.5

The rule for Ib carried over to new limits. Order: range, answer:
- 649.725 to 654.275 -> 15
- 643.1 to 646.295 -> 14.2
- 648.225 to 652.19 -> 14.3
